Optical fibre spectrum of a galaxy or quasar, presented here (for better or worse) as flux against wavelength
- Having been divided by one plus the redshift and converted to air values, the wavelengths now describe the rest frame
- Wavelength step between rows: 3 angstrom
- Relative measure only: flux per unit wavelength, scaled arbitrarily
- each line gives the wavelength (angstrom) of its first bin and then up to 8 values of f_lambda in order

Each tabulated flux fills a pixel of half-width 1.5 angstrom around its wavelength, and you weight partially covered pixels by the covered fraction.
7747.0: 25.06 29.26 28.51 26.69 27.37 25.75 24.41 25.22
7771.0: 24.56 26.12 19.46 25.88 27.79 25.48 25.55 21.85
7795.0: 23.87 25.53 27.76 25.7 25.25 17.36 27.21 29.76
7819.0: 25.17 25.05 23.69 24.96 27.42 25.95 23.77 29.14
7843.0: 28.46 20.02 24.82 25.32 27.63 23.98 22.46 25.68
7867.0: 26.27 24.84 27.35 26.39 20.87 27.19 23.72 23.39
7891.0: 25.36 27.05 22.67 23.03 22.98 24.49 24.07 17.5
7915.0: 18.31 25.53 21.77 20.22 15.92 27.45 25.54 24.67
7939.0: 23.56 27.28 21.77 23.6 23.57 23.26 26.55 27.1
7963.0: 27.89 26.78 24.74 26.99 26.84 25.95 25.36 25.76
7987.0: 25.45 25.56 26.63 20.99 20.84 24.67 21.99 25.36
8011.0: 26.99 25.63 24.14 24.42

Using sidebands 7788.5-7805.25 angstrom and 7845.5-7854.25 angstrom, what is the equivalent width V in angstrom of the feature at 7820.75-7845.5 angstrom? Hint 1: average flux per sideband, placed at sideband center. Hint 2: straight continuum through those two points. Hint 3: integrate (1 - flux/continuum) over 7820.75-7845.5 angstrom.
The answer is -1.4 angstrom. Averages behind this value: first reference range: 25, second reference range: 24.1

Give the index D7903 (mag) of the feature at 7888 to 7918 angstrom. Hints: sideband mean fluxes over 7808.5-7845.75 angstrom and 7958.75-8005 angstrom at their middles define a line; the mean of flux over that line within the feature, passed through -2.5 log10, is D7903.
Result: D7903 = 0.11 mag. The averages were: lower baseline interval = 25.5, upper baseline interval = 25.3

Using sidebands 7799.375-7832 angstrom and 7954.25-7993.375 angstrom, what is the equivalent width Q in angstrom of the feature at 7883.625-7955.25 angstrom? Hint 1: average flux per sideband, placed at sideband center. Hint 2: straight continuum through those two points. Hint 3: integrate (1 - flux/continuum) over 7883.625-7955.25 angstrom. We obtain 7.46 angstrom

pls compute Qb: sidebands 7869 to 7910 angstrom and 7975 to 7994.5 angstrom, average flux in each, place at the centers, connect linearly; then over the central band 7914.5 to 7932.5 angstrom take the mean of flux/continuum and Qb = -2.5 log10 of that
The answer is 0.14 mag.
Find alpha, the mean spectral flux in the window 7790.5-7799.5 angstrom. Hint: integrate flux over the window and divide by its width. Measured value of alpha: 23.8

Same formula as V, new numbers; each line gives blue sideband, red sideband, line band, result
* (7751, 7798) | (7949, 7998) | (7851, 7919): 3.4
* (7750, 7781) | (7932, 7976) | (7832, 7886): 0.4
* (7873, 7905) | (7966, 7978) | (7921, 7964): 2.6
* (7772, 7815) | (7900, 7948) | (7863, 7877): -1.5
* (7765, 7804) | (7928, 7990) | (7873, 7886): 0.2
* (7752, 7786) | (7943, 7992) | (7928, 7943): 0.1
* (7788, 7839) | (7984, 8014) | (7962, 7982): -1.5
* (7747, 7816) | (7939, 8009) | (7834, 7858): -0.3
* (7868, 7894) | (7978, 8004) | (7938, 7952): 0.4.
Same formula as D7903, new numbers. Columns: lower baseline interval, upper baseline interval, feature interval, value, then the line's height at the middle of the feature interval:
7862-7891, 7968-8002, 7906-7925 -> 0.16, 25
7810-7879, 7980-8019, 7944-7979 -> -0.03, 24.8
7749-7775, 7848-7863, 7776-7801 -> 0.05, 26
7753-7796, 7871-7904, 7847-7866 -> -0.01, 24.7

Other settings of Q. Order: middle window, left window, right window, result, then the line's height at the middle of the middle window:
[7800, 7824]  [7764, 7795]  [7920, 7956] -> -0.98 angstrom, 24.3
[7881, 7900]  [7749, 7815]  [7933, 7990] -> 0.51 angstrom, 25.4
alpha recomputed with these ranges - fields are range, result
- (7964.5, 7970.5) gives 25.8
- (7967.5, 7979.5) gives 26.1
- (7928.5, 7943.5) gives 25.7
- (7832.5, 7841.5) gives 26.3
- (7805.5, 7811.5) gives 21.3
